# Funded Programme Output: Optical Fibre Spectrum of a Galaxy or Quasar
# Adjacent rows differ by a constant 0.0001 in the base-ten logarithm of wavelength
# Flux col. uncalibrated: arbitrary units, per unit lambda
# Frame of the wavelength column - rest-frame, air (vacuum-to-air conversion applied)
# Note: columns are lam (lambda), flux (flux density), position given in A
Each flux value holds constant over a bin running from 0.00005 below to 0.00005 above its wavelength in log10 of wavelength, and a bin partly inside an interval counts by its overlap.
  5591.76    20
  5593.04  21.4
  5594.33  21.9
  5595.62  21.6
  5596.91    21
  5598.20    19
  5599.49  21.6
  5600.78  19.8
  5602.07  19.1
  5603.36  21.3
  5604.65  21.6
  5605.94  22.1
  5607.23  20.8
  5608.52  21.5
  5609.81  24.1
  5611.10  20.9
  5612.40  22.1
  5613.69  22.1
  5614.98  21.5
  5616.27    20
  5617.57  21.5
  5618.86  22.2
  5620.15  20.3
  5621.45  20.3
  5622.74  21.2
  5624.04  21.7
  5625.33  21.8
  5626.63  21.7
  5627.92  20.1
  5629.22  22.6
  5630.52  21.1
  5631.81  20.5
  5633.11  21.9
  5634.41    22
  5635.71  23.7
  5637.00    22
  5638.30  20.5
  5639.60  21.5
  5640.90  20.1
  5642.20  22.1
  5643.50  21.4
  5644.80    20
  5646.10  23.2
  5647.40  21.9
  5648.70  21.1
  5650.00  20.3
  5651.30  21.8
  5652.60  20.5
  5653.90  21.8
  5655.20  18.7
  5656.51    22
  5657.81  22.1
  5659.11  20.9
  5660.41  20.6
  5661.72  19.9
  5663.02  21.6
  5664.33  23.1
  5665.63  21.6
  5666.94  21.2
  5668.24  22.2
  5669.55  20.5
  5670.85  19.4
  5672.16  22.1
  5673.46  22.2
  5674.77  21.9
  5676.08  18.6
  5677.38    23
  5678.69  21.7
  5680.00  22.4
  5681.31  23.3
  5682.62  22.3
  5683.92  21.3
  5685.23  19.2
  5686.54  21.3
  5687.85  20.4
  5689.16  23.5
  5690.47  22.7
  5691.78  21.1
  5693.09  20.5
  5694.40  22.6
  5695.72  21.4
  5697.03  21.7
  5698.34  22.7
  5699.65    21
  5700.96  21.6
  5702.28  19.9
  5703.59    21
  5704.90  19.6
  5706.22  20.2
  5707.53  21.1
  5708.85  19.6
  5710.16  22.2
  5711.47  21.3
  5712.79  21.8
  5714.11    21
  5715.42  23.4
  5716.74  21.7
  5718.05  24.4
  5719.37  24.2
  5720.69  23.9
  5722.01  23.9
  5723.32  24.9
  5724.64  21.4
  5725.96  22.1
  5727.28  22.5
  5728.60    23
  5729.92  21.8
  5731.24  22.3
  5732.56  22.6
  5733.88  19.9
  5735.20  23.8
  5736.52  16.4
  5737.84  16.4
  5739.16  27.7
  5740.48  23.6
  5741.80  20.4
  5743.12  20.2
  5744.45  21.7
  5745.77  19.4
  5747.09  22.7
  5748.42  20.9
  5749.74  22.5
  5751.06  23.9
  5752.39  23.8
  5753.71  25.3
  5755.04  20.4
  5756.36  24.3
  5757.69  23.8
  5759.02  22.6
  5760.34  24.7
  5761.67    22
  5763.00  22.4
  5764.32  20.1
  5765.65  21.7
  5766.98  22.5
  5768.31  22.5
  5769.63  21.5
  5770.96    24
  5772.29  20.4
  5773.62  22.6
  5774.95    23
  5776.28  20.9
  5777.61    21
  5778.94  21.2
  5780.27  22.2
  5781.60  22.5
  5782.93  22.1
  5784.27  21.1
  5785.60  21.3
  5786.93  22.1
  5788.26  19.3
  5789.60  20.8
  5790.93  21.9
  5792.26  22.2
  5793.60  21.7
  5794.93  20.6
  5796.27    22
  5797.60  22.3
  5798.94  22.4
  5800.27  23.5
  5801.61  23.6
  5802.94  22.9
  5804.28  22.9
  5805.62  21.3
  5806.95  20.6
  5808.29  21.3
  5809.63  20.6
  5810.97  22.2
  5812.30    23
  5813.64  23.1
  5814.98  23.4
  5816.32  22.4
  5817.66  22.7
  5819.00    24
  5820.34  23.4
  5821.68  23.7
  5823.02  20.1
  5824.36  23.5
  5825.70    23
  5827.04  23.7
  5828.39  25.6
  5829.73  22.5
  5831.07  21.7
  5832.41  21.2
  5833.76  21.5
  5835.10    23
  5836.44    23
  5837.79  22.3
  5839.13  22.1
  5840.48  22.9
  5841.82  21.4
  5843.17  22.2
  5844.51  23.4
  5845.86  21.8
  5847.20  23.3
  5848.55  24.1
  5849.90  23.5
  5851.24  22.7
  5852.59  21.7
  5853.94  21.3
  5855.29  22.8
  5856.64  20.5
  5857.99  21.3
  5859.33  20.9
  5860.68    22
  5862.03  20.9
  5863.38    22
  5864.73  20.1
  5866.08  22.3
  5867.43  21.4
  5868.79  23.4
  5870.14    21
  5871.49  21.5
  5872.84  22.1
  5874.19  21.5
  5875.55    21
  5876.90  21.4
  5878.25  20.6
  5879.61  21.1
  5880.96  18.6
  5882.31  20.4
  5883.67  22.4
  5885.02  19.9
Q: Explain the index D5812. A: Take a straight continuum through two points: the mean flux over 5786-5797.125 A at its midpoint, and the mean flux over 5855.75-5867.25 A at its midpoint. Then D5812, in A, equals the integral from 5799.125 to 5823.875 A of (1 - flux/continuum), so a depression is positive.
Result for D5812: -1.3 A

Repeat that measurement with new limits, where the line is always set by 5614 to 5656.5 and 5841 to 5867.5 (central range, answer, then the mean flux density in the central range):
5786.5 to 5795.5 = 0.2 A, 21.2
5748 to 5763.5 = -1.0 A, 23.1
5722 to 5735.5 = -0.5 A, 22.5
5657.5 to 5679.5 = 0.1 A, 21.3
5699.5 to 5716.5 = 0.4 A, 21.1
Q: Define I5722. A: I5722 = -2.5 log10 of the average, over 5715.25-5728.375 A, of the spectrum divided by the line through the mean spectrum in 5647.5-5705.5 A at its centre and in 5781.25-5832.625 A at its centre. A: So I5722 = -0.08 mag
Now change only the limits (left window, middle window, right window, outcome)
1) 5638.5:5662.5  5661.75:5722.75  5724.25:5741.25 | -0.011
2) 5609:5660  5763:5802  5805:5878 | 0.008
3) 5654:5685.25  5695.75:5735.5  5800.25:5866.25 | -0.017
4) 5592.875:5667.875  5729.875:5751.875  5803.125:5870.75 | 0.014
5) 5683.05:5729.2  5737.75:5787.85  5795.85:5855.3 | -0.001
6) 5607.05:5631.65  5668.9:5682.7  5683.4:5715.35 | -0.013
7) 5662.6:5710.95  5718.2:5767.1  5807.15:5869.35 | -0.029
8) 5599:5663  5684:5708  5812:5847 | 0.029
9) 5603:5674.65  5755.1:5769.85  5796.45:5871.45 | -0.025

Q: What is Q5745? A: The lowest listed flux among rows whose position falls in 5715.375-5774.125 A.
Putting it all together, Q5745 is 16.4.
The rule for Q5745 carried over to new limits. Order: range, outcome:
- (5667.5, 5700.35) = 18.6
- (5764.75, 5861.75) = 19.3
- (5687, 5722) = 19.6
